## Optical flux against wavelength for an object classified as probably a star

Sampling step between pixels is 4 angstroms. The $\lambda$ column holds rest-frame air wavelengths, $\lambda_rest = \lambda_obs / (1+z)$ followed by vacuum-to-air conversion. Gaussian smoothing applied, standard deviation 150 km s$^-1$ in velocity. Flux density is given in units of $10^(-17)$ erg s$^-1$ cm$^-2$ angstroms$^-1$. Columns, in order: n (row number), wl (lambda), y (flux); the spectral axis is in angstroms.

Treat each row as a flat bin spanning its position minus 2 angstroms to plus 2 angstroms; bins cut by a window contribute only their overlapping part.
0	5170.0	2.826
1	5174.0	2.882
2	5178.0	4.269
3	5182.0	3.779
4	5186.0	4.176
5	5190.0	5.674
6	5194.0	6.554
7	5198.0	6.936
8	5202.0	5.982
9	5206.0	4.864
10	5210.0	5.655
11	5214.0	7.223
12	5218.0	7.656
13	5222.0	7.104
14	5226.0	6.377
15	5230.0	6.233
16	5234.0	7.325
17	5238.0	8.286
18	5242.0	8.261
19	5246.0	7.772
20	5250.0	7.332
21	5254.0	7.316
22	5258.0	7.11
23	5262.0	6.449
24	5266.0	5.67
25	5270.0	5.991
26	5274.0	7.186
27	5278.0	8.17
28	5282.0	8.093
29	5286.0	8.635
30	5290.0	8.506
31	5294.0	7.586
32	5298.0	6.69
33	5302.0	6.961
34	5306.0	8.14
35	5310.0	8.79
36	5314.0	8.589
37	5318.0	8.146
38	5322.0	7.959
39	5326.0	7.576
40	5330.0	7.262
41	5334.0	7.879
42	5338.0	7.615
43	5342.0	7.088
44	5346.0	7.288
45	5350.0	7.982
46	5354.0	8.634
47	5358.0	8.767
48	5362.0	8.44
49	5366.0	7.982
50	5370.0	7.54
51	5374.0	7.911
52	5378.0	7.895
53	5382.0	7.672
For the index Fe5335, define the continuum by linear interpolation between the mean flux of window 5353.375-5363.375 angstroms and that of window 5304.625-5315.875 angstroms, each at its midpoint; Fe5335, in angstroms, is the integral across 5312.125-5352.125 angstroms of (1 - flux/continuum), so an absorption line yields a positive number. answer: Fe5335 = 3.9 angstroms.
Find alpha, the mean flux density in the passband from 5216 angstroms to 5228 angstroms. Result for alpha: 7.05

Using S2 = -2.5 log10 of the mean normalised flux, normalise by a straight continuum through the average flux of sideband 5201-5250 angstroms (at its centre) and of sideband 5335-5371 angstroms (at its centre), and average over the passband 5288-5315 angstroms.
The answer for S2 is -0.05 mag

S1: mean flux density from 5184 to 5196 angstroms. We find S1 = 5.47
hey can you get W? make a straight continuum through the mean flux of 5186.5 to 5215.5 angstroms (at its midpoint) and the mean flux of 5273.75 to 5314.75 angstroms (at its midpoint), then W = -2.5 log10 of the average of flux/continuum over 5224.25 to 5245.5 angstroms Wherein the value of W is -0.09 mag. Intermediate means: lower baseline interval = 6.01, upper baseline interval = 7.95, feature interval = 7.34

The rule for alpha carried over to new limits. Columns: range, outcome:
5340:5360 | 7.95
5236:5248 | 8.11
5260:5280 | 6.69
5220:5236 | 6.76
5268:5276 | 6.59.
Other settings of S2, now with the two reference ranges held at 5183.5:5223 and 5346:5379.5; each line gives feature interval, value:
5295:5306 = 0.03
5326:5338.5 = 0.02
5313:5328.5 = -0.06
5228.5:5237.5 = -0.09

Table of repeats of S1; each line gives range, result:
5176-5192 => 4.47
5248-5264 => 7.05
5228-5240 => 7.28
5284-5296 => 8.24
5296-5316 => 7.83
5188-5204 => 6.29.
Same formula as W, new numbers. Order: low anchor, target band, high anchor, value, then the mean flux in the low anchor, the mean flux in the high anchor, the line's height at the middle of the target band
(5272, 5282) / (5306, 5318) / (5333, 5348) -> -0.12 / 7.76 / 7.44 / 7.58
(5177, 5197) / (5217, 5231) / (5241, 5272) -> -0.13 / 5.02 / 6.95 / 6.05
